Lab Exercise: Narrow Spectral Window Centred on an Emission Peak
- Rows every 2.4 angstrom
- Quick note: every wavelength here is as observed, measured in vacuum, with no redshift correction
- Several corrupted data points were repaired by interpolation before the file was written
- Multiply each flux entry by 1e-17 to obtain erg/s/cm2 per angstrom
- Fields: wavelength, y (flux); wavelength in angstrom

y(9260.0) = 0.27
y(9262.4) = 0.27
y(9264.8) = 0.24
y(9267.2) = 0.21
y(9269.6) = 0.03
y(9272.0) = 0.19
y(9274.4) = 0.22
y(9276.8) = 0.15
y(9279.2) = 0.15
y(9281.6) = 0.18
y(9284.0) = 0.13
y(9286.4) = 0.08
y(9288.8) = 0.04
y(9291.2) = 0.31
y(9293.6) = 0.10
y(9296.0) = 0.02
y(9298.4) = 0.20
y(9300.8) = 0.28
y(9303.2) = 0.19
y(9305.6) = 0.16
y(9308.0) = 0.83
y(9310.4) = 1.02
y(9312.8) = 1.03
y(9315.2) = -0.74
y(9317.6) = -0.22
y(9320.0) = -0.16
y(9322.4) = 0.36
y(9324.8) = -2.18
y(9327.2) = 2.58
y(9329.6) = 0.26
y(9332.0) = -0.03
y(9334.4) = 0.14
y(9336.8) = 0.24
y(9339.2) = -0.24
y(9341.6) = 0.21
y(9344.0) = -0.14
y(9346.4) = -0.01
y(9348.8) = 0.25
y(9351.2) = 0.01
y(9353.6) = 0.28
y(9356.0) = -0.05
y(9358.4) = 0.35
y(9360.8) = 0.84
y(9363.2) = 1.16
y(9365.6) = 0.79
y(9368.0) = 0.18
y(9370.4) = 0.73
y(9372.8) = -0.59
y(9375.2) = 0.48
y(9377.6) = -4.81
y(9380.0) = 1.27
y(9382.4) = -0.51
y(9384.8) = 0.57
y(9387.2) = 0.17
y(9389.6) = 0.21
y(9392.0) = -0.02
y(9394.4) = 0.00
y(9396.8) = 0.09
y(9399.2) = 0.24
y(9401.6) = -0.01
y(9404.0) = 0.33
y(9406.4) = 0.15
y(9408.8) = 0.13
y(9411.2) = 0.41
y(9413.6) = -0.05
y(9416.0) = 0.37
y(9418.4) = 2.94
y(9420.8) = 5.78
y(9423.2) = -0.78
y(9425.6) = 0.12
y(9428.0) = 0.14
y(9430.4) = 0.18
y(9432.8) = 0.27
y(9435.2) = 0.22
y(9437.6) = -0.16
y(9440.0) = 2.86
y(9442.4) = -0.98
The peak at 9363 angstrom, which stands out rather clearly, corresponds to Hgamma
